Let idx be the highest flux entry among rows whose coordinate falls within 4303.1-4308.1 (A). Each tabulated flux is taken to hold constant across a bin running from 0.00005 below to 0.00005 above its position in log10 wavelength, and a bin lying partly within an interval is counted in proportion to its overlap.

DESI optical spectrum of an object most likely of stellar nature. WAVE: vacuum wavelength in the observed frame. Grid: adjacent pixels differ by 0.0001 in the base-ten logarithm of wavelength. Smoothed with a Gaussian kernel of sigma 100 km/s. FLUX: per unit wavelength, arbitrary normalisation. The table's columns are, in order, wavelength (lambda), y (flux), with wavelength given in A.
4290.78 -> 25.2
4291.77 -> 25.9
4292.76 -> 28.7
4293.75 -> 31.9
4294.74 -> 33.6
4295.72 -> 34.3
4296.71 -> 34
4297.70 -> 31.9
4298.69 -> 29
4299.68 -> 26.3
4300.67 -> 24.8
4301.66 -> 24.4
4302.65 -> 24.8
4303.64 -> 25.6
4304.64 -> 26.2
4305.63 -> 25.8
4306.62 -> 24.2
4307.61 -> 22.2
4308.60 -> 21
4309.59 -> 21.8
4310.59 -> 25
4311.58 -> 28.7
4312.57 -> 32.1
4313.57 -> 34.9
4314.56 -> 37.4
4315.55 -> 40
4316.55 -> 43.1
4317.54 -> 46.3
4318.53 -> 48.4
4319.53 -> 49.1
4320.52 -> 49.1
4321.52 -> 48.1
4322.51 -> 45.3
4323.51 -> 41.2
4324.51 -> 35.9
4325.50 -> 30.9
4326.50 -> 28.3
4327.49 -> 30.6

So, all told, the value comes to 26.2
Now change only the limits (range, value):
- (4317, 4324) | 49.1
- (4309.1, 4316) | 40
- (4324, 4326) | 35.9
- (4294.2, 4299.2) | 34.3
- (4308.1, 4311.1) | 25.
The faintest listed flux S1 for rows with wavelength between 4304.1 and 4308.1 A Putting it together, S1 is 22.2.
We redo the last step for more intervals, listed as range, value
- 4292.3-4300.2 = 26.3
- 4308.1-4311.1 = 21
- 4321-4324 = 41.2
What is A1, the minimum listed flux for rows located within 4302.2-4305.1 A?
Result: 24.8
